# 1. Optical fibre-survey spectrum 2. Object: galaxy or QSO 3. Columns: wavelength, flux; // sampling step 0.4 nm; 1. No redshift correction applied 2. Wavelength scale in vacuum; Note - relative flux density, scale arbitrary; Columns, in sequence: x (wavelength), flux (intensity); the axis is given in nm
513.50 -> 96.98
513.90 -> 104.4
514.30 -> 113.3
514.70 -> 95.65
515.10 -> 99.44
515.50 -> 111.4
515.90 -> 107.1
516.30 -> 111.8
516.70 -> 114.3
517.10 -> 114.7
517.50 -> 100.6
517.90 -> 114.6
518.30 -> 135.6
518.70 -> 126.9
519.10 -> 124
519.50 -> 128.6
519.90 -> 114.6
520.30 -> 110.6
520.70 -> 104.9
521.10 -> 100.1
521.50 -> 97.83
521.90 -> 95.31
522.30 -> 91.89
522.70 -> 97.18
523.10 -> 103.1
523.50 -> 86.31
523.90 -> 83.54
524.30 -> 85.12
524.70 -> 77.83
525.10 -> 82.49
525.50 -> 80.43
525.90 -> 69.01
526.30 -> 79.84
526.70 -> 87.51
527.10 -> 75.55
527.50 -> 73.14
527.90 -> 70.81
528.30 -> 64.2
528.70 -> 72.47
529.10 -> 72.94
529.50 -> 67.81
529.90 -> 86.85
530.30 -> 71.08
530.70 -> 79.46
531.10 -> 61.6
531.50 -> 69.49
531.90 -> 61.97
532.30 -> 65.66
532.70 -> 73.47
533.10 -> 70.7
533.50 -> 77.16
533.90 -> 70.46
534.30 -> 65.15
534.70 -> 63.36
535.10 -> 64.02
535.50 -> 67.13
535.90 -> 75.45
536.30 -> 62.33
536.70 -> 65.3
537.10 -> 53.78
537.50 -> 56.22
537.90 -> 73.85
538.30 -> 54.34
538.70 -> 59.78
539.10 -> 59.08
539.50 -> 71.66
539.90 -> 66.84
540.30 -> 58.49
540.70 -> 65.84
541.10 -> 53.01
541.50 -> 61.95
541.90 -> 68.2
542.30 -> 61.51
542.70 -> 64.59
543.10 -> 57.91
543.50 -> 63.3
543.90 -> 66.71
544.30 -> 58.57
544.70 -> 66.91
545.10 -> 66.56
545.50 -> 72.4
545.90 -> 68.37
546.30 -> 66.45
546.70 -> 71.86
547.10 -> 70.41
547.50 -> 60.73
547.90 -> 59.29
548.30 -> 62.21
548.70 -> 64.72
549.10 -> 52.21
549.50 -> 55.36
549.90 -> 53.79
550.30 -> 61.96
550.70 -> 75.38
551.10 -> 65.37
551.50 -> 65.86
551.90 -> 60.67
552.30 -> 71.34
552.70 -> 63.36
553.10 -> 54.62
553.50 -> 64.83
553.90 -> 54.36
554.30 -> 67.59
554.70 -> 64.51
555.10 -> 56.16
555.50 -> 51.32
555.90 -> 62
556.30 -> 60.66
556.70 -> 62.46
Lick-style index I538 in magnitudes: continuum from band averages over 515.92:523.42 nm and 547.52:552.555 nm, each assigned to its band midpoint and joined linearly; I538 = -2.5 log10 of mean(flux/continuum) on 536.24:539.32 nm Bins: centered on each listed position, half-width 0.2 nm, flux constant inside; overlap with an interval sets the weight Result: 0.32 mag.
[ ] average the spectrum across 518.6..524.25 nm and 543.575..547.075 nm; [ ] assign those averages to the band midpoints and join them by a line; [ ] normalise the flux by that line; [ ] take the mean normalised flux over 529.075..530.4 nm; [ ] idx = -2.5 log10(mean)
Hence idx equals 0.21 mag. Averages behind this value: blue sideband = 104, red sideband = 67.2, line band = 75.2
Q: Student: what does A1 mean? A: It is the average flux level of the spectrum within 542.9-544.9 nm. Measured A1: 62.7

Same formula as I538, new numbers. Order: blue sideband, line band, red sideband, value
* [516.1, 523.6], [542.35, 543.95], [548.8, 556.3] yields 0.20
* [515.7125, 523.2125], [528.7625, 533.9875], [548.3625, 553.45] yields 0.27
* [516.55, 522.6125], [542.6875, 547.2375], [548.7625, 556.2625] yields 0.10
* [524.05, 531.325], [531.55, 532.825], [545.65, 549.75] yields 0.09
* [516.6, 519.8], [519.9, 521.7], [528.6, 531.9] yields 0.05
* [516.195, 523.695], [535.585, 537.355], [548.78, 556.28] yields 0.30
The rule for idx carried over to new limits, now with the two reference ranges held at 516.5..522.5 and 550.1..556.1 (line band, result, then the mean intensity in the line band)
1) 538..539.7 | 0.322 mag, 62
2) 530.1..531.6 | 0.325 mag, 70.5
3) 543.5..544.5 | 0.207 mag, 62.8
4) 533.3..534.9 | 0.293 mag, 69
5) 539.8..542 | 0.284 mag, 61.9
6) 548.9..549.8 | 0.256 mag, 53.8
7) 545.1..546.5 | 0.070 mag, 68.7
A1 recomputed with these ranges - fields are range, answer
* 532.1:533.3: 69.9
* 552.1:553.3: 63.1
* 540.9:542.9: 61.9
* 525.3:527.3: 78.5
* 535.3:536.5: 68.3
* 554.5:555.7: 57.3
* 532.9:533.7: 73.9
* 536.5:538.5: 60.7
